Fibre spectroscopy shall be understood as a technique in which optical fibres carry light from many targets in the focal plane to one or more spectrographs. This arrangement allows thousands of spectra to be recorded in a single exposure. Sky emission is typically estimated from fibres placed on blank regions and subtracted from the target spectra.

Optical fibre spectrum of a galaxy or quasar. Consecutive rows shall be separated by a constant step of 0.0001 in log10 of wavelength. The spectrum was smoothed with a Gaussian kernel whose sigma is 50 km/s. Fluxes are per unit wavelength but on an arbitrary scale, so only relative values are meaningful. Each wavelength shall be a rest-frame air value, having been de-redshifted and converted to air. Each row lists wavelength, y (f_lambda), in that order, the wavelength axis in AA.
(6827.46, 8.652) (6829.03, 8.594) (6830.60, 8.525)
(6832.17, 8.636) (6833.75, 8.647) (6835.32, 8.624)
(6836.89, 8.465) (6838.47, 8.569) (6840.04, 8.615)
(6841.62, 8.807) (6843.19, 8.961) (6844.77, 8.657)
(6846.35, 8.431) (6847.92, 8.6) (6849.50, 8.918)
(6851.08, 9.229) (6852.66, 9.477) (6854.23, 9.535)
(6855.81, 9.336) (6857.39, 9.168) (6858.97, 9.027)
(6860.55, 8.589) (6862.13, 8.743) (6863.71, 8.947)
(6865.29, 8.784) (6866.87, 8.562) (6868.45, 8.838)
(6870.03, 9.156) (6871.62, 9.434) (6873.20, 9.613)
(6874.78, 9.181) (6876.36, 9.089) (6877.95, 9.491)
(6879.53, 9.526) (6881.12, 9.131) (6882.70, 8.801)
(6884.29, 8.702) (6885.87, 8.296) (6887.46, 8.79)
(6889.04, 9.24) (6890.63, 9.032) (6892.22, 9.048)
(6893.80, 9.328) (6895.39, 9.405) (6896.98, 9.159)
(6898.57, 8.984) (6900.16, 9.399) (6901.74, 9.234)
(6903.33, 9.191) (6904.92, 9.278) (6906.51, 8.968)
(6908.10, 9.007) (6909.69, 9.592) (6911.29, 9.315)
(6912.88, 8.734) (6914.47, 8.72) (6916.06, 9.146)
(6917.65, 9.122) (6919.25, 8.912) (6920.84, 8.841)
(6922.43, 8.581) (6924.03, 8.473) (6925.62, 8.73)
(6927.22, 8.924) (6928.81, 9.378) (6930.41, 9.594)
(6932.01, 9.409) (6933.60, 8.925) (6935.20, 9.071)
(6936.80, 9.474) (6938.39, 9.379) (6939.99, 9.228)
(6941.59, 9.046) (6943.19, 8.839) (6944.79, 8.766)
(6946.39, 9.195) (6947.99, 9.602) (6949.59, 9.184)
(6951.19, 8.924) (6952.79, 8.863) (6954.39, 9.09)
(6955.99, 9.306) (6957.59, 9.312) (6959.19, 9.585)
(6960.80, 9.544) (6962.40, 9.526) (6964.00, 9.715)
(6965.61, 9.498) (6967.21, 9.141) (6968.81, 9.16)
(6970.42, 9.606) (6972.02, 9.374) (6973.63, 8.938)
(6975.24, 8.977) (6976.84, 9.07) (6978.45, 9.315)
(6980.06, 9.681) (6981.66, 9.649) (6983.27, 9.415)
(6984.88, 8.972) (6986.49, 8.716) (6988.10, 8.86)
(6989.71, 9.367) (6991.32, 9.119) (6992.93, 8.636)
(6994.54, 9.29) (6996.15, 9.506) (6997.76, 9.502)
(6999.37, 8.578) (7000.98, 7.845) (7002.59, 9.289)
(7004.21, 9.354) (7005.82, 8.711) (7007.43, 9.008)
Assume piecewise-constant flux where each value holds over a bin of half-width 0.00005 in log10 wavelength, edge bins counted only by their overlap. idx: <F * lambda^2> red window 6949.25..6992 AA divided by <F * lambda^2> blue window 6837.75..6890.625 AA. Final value 1.1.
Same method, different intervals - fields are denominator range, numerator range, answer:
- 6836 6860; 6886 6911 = 1.04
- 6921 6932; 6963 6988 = 1.05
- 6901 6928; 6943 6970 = 1.04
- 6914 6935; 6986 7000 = 1.03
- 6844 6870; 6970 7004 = 1.06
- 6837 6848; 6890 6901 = 1.08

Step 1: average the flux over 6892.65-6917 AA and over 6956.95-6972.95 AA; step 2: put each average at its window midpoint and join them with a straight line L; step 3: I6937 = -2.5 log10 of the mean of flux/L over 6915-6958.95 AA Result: 0.03 mag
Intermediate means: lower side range 9.17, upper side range 9.44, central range 9.09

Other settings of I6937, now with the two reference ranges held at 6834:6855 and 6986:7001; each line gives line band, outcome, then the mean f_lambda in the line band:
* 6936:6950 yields -0.03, 9.19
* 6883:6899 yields -0.01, 8.99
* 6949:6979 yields -0.04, 9.27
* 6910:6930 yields 0.00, 8.93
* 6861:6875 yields -0.02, 9.01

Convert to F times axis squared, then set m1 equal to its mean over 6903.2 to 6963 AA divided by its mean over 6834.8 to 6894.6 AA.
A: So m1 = 1.04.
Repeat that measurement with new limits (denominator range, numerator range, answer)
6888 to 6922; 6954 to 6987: 1.04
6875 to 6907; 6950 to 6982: 1.04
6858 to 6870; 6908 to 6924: 1.03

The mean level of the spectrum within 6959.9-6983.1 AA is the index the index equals 9.37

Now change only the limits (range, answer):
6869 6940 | 9.11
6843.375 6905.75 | 9.06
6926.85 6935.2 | 9.25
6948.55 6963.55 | 9.28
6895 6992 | 9.17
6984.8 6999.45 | 9.08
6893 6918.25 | 9.16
